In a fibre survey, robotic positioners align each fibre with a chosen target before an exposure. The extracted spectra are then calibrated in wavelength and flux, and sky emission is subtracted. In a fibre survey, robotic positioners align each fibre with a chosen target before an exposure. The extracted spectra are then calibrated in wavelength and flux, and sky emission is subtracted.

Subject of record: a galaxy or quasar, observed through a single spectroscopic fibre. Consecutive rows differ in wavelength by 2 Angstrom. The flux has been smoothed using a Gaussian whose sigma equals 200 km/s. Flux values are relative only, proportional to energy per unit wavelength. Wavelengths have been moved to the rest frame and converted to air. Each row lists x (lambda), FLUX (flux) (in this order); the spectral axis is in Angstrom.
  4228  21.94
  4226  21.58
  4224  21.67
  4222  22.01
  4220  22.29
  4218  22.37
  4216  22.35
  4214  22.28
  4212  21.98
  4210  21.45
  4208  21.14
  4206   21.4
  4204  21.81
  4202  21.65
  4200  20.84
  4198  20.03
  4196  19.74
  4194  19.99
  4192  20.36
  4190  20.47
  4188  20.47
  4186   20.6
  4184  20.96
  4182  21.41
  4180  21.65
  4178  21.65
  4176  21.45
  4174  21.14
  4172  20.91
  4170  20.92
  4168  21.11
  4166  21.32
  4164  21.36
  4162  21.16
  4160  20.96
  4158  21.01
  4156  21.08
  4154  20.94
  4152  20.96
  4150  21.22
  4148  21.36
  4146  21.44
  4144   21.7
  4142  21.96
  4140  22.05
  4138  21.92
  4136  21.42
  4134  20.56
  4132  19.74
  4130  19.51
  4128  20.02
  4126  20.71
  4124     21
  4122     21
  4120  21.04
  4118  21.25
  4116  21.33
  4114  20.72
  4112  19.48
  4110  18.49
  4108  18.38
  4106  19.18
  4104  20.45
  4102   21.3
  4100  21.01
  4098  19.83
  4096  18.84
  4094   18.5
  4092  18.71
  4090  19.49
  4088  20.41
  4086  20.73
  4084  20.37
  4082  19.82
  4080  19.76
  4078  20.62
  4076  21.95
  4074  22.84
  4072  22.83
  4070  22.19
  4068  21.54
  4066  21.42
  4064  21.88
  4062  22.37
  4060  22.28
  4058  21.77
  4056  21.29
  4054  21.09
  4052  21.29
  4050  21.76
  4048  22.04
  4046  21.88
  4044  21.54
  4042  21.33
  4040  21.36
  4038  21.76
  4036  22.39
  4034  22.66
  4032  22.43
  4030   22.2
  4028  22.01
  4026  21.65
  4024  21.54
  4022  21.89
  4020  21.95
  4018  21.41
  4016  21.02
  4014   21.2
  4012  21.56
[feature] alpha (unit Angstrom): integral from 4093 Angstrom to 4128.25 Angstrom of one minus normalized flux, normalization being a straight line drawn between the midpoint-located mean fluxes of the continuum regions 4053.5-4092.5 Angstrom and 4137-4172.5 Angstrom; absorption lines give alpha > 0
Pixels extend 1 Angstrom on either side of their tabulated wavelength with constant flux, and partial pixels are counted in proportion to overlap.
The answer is 1.8 Angstrom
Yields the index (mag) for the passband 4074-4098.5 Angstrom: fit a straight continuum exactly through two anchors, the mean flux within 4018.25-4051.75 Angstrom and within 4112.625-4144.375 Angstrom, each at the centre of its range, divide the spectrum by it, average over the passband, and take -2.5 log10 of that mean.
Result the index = 0.07 mag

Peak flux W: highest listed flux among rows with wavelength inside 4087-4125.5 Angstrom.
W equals 21.33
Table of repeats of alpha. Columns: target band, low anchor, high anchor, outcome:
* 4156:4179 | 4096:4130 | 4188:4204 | -0.8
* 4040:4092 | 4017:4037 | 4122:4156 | 0.8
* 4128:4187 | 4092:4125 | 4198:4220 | -0.8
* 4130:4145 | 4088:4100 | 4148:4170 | -0.5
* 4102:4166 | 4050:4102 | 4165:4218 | 0.8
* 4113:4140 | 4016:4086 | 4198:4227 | 1.1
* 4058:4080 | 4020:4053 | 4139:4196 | -0.2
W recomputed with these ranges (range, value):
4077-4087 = 20.73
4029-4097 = 22.84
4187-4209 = 21.81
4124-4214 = 22.28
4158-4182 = 21.65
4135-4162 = 22.05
